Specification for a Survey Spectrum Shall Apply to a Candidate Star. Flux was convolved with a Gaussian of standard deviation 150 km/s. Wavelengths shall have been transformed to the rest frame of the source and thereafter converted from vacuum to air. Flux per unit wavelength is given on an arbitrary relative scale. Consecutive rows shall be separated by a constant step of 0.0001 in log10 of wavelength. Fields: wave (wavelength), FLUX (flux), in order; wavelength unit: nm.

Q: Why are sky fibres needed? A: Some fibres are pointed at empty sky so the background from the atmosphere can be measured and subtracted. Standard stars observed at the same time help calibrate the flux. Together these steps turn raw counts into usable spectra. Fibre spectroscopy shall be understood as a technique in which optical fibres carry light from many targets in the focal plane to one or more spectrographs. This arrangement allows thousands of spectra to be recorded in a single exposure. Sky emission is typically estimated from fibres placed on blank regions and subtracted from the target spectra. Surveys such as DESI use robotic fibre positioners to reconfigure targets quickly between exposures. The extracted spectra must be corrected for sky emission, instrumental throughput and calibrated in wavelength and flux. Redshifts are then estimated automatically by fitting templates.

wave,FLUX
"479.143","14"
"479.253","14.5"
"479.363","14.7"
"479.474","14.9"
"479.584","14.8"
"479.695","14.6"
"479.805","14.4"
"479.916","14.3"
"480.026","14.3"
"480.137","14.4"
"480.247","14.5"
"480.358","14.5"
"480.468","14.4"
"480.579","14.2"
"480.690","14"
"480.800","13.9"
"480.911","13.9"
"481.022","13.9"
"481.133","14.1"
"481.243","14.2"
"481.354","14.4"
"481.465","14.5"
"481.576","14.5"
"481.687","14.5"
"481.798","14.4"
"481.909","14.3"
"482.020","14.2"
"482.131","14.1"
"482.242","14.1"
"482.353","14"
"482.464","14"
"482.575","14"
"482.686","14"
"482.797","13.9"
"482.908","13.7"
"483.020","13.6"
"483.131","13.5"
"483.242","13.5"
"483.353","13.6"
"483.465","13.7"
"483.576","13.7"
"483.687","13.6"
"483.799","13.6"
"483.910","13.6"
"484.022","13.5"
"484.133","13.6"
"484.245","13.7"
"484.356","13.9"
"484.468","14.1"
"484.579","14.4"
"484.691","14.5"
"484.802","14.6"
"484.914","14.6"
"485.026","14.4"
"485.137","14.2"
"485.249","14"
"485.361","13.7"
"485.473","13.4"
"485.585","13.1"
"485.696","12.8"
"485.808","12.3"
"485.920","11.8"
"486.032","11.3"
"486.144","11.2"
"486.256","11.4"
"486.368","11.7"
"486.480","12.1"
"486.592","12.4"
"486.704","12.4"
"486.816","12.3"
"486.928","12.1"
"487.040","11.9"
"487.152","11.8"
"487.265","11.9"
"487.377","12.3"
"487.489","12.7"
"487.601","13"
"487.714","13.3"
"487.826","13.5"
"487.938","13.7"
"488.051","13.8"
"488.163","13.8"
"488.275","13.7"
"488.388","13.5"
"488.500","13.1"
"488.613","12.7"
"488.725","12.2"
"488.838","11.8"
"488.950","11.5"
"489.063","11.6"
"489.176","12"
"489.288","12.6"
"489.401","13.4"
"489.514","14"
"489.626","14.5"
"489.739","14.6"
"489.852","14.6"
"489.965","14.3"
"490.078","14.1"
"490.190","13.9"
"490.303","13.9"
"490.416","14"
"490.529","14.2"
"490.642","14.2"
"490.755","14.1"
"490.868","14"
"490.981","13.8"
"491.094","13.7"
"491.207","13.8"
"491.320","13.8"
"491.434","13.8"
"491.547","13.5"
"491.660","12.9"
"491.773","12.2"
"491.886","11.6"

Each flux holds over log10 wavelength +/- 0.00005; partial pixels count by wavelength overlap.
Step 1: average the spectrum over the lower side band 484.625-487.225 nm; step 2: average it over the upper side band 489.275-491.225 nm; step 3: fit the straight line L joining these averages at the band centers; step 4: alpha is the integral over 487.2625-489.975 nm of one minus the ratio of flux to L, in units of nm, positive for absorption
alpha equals 0.08 nm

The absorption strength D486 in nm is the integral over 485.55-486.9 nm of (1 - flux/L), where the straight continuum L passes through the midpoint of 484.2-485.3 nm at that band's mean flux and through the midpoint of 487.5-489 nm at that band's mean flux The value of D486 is 0.166 nm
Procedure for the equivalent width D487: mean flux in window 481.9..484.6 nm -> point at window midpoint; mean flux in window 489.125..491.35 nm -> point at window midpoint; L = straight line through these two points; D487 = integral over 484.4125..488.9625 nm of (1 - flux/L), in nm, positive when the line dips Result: 0.31 nm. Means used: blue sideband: 13.8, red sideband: 13.9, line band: 12.9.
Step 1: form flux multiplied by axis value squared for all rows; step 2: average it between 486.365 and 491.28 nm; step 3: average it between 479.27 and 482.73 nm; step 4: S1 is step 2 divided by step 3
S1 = 0.95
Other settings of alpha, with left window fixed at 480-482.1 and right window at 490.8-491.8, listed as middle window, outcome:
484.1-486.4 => 0.11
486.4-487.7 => 0.15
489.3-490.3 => -0.03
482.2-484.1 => 0.05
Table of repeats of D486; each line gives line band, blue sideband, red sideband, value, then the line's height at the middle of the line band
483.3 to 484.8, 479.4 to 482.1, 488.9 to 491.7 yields 0.027 nm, 14.1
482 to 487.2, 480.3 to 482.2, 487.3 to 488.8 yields 0.152 nm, 13.7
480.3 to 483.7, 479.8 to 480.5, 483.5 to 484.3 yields -0.004 nm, 14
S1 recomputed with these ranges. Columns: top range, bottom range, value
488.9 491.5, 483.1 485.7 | 1.01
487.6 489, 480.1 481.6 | 0.95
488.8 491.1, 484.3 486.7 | 1.05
